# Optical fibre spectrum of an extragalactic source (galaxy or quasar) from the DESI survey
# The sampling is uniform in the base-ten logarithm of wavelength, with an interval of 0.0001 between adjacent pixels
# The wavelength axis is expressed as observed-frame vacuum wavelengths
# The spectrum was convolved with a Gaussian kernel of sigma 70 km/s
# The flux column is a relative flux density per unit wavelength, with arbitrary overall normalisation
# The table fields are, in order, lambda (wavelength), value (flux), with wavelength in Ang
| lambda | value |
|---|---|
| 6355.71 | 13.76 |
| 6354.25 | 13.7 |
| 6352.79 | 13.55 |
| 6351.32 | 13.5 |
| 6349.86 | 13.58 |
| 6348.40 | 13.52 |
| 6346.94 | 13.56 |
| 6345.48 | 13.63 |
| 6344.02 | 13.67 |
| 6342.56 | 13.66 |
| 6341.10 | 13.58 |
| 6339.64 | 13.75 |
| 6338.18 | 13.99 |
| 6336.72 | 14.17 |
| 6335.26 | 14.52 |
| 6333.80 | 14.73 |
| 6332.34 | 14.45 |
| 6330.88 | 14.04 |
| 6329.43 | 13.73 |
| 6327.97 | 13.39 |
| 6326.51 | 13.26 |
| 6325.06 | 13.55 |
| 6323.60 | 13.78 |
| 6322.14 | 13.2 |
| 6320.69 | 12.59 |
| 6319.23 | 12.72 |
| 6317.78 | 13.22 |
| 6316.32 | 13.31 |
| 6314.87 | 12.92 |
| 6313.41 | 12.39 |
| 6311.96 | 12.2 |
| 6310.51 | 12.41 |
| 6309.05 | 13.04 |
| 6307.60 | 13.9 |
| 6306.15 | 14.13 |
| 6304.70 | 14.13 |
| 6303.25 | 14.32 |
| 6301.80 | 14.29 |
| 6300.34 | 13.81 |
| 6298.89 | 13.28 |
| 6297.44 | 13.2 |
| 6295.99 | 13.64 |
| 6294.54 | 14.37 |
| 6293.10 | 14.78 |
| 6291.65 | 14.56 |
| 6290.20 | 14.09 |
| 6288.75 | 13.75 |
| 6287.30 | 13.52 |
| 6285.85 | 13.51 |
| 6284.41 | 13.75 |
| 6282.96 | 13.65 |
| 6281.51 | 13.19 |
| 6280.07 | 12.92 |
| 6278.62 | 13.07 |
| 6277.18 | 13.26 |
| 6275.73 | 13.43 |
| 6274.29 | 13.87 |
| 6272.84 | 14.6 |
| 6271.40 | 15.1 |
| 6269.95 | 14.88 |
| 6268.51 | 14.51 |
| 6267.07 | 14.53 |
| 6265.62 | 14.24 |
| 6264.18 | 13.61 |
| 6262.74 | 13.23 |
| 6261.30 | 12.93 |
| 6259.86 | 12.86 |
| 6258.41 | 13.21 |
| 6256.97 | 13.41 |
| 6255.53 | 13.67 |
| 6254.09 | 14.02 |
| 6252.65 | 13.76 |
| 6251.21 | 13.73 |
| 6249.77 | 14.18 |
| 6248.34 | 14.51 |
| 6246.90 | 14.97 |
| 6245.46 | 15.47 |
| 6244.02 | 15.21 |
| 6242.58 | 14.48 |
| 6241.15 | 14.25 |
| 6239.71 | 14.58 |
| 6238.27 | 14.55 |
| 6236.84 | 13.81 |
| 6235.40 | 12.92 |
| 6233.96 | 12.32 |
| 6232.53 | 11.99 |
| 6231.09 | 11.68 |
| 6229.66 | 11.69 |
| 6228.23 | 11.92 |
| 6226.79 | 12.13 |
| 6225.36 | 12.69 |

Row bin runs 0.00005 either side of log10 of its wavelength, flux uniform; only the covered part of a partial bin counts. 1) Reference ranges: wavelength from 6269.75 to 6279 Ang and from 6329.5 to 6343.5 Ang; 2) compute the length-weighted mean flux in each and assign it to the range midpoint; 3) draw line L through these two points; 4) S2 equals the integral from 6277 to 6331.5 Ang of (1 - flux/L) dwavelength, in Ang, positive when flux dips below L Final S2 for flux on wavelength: 2.1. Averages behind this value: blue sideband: 14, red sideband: 14.1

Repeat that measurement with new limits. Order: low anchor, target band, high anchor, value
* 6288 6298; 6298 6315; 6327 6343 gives 0.8 Ang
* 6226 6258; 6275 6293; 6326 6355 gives 0.1 Ang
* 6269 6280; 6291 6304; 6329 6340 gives 0.0 Ang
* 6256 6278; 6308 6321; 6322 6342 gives 1.0 Ang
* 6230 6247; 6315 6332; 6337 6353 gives 0.4 Ang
